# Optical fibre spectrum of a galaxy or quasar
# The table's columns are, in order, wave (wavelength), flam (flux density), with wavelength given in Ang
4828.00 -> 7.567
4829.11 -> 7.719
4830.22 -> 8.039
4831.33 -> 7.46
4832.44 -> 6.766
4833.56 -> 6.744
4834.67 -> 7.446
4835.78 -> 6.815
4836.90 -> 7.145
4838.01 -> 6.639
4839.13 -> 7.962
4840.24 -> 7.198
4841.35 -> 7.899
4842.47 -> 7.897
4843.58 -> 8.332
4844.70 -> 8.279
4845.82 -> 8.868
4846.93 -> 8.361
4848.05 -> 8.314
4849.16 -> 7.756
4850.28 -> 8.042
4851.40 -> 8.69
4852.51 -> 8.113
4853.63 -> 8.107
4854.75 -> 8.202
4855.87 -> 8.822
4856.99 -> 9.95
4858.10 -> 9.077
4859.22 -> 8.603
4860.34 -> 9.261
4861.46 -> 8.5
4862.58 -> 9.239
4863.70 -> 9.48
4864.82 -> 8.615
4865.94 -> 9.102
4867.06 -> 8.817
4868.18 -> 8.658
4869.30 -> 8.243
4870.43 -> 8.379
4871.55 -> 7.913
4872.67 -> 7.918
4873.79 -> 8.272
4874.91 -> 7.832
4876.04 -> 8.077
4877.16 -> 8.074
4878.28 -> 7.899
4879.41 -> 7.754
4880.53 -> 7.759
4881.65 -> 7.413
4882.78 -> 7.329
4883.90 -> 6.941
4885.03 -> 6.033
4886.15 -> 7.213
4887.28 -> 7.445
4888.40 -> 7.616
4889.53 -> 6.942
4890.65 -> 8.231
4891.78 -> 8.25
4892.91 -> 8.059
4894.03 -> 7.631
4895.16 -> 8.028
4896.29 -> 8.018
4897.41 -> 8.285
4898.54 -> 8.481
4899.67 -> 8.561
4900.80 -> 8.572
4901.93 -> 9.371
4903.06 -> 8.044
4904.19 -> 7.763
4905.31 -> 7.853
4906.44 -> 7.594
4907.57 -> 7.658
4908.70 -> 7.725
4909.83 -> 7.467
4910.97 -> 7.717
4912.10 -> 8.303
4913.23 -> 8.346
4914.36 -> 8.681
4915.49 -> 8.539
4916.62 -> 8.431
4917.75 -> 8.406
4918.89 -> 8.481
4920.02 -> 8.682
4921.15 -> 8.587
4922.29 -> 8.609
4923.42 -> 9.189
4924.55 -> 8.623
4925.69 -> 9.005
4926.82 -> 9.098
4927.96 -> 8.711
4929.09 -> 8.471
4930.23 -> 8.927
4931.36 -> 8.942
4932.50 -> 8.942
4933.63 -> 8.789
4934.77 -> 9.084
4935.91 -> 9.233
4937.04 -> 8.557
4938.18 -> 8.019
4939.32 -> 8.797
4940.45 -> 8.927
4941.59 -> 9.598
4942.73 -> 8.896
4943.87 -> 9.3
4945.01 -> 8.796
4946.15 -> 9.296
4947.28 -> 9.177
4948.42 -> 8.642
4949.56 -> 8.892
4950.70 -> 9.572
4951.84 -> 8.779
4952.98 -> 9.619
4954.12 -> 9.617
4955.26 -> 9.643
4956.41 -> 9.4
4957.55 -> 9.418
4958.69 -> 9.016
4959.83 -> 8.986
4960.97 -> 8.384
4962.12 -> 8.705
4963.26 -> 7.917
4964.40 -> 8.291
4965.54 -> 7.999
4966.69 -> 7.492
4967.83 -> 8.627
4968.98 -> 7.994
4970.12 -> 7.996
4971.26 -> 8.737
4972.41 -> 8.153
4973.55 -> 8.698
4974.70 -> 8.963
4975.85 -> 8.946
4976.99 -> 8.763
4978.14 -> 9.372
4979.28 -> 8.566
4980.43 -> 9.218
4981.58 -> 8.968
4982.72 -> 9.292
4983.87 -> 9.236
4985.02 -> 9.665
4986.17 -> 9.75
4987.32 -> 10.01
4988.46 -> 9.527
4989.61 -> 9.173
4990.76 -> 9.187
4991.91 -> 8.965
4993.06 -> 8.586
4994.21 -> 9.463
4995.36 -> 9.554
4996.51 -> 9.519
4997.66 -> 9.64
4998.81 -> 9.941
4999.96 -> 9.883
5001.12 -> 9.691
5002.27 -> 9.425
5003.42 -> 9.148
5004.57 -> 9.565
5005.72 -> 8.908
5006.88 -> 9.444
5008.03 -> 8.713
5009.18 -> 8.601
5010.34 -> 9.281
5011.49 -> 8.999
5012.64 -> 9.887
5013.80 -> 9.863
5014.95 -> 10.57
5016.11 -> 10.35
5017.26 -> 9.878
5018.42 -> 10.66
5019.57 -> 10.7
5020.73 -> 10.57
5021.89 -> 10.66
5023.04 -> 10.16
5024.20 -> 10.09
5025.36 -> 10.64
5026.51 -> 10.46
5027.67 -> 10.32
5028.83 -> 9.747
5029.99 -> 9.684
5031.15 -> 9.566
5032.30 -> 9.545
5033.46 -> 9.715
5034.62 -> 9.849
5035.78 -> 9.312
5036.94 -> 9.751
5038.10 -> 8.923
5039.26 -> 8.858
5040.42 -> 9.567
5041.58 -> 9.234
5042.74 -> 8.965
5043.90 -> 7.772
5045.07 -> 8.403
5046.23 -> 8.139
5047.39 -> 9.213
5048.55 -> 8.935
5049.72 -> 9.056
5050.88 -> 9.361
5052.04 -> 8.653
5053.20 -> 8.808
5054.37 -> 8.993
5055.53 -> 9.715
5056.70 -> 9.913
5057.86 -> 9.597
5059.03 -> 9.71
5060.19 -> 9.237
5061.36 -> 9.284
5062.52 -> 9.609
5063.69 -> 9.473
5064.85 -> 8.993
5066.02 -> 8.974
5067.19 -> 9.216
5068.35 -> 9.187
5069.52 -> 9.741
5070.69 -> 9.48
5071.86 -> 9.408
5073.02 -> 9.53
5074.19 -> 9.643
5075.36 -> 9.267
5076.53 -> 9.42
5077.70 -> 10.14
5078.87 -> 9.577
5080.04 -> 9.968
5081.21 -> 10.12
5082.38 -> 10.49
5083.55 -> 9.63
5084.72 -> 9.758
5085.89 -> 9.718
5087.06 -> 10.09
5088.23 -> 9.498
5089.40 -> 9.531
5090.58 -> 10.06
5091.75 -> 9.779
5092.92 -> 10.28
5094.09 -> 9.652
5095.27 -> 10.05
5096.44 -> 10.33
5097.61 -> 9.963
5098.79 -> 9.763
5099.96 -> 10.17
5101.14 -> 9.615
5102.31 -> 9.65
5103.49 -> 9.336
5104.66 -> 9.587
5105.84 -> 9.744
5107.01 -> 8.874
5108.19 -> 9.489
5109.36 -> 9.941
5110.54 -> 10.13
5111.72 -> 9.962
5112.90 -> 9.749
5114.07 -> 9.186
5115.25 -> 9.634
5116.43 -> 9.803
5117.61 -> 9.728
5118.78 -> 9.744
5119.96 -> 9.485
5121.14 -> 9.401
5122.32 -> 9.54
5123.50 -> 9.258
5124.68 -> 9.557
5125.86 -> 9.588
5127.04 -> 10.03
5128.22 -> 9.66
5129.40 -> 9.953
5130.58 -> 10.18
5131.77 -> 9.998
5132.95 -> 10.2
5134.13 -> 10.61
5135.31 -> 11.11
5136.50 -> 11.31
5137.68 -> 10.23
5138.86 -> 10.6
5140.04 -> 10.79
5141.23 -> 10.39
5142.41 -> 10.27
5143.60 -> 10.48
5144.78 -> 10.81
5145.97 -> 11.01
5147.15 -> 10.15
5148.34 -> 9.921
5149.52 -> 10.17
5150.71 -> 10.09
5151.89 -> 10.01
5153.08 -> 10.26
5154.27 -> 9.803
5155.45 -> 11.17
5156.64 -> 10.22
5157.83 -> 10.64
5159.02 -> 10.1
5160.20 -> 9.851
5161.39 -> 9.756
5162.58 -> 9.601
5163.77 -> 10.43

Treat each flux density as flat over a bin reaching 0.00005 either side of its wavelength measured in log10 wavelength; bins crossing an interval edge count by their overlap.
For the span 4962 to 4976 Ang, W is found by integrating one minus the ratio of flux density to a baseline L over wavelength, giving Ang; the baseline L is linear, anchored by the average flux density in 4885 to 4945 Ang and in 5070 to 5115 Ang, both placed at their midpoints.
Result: 0.76 Ang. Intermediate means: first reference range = 8.38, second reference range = 9.75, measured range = 8.32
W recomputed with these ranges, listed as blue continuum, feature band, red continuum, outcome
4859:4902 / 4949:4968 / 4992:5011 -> 0.08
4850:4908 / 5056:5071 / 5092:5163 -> 0.19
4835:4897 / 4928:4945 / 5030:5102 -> -0.62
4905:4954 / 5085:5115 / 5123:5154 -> 0.60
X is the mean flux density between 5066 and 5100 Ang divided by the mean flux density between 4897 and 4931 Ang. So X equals 1.16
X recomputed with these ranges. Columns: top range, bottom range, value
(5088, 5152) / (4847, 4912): 1.23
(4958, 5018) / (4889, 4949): 1.07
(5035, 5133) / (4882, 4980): 1.12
